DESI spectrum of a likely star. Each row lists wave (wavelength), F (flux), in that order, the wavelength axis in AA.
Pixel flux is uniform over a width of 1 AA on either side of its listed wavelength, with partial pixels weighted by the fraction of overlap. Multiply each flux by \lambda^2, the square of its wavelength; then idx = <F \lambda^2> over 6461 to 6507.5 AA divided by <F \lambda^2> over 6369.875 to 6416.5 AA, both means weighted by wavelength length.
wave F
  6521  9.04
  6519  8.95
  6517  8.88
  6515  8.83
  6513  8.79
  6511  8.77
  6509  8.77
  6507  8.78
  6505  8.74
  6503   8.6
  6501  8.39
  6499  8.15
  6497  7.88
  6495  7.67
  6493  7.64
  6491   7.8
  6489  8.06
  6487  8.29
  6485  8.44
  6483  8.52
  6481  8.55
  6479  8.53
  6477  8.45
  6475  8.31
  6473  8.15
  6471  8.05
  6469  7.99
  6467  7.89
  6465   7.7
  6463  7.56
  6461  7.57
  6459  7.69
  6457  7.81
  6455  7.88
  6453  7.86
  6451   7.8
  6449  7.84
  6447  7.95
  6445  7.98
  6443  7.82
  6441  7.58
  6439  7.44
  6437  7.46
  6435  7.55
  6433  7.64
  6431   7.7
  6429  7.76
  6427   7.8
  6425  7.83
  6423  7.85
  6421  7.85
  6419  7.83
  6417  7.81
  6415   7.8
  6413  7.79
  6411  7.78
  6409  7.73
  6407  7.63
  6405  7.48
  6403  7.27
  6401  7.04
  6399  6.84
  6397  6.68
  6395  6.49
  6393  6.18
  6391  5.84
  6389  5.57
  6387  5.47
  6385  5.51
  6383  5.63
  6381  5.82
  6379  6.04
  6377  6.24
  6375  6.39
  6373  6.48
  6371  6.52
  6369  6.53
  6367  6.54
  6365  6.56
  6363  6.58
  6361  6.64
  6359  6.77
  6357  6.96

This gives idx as 1.3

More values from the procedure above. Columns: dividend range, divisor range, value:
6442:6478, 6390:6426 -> 1.10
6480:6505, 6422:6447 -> 1.08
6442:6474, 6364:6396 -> 1.32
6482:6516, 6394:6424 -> 1.15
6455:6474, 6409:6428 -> 1.02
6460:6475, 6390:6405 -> 1.21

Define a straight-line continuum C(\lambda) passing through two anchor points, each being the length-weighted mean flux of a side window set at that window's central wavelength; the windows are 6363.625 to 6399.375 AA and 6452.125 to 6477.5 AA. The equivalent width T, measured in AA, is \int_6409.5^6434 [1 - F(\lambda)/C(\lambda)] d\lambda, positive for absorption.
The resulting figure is -2.7 AA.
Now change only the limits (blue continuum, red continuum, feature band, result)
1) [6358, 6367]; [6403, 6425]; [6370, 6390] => 2.9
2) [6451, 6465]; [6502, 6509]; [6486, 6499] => 0.8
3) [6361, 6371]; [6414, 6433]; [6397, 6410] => 0.2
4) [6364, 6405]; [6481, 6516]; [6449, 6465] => -0.3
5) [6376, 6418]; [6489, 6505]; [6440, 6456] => -1.0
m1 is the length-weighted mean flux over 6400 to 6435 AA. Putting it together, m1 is 7.68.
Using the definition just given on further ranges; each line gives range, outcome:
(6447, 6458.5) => 7.84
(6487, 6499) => 7.88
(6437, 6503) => 7.98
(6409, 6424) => 7.81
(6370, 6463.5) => 7.19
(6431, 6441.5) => 7.55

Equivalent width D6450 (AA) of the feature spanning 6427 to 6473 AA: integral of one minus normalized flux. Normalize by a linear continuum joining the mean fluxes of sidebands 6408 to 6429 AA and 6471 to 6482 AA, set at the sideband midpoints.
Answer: 2.0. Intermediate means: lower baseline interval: 7.8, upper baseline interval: 8.37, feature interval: 7.76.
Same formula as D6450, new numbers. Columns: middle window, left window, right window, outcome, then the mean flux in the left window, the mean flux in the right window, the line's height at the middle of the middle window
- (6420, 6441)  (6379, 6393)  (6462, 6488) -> -2.25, 5.71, 8.19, 6.95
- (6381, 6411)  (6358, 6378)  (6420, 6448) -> 2.16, 6.53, 7.73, 7.04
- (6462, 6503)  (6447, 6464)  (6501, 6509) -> 0.71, 7.76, 8.67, 8.26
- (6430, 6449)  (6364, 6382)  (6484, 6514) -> -0.77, 6.35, 8.32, 7.39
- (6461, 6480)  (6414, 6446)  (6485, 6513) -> 0.05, 7.73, 8.3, 8.06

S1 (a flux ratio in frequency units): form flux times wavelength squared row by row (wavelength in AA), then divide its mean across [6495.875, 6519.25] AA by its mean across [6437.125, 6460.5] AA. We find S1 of 1.13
